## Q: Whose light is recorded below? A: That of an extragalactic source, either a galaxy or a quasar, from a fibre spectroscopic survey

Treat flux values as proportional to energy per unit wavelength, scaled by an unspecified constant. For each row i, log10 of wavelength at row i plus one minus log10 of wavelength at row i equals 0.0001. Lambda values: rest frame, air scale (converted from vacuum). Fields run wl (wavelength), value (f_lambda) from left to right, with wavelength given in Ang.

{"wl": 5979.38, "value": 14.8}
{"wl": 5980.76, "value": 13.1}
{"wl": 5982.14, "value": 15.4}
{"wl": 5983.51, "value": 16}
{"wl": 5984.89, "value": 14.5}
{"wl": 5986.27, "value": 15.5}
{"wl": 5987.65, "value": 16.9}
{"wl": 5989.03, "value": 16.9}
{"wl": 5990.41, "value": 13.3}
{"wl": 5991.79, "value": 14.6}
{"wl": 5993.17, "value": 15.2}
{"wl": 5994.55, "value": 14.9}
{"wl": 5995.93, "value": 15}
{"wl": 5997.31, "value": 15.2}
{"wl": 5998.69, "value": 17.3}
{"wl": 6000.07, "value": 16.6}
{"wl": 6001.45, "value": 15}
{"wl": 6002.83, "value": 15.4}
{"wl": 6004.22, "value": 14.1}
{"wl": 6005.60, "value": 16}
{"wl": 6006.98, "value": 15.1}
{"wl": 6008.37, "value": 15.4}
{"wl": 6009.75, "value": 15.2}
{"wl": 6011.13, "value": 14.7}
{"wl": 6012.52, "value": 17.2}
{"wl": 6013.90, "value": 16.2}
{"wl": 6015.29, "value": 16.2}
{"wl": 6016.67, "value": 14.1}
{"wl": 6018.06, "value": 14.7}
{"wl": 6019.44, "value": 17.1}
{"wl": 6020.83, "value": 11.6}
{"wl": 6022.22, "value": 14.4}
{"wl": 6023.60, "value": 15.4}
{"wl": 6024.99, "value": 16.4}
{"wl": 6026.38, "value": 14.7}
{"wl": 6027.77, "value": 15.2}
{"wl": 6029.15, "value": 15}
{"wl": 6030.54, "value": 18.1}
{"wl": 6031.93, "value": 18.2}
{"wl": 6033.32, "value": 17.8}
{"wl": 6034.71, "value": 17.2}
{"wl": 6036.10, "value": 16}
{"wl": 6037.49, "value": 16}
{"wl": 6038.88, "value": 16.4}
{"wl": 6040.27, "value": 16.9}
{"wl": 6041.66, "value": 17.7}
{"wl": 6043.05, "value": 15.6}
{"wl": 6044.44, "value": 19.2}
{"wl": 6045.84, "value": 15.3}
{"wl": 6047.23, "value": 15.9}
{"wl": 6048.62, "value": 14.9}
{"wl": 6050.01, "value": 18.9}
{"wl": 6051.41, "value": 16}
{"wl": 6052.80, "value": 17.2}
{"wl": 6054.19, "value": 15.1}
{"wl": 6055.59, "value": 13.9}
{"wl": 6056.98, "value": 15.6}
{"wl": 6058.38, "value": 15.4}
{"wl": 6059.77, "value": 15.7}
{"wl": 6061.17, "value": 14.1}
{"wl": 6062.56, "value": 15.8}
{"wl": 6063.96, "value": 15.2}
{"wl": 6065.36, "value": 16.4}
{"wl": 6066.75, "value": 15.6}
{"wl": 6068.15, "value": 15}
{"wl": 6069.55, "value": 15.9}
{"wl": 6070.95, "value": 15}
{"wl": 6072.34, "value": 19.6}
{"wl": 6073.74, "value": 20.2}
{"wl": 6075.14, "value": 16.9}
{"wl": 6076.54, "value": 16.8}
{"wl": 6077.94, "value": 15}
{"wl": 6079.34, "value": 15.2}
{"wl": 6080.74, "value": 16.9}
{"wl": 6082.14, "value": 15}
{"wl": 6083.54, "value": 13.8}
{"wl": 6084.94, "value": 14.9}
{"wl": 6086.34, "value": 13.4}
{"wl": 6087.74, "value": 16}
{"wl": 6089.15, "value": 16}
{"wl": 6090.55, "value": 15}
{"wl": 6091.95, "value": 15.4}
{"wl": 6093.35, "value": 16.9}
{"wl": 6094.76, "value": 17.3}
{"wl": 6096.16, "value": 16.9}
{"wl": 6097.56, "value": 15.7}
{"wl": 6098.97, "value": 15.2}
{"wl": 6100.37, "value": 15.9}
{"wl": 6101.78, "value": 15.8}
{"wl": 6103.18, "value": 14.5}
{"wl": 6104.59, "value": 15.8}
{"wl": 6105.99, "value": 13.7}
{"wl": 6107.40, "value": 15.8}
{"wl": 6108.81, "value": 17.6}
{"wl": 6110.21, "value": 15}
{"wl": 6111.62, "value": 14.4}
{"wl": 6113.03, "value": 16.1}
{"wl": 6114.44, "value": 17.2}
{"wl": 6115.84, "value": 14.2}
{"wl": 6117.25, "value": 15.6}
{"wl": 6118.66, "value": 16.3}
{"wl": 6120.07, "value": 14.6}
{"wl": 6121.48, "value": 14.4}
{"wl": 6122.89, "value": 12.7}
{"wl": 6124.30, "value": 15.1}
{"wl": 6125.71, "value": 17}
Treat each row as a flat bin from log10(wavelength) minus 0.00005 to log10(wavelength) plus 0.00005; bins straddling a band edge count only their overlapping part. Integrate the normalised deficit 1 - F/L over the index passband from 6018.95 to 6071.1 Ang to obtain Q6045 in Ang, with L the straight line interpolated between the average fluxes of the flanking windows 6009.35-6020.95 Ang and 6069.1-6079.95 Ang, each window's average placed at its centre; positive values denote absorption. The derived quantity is 0.58 Ang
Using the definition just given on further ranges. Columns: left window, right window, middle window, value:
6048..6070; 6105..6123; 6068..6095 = -0.9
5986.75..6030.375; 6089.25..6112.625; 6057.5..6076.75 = -0.8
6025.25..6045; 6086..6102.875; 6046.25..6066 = 0.8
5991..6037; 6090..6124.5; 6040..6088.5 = -1.4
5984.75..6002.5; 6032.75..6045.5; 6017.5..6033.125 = 0.8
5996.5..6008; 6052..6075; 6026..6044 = -0.9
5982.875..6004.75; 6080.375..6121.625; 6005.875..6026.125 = 0.2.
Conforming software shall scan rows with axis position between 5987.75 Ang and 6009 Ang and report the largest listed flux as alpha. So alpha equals 17.3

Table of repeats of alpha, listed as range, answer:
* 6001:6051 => 19.2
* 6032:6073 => 19.6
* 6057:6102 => 20.2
